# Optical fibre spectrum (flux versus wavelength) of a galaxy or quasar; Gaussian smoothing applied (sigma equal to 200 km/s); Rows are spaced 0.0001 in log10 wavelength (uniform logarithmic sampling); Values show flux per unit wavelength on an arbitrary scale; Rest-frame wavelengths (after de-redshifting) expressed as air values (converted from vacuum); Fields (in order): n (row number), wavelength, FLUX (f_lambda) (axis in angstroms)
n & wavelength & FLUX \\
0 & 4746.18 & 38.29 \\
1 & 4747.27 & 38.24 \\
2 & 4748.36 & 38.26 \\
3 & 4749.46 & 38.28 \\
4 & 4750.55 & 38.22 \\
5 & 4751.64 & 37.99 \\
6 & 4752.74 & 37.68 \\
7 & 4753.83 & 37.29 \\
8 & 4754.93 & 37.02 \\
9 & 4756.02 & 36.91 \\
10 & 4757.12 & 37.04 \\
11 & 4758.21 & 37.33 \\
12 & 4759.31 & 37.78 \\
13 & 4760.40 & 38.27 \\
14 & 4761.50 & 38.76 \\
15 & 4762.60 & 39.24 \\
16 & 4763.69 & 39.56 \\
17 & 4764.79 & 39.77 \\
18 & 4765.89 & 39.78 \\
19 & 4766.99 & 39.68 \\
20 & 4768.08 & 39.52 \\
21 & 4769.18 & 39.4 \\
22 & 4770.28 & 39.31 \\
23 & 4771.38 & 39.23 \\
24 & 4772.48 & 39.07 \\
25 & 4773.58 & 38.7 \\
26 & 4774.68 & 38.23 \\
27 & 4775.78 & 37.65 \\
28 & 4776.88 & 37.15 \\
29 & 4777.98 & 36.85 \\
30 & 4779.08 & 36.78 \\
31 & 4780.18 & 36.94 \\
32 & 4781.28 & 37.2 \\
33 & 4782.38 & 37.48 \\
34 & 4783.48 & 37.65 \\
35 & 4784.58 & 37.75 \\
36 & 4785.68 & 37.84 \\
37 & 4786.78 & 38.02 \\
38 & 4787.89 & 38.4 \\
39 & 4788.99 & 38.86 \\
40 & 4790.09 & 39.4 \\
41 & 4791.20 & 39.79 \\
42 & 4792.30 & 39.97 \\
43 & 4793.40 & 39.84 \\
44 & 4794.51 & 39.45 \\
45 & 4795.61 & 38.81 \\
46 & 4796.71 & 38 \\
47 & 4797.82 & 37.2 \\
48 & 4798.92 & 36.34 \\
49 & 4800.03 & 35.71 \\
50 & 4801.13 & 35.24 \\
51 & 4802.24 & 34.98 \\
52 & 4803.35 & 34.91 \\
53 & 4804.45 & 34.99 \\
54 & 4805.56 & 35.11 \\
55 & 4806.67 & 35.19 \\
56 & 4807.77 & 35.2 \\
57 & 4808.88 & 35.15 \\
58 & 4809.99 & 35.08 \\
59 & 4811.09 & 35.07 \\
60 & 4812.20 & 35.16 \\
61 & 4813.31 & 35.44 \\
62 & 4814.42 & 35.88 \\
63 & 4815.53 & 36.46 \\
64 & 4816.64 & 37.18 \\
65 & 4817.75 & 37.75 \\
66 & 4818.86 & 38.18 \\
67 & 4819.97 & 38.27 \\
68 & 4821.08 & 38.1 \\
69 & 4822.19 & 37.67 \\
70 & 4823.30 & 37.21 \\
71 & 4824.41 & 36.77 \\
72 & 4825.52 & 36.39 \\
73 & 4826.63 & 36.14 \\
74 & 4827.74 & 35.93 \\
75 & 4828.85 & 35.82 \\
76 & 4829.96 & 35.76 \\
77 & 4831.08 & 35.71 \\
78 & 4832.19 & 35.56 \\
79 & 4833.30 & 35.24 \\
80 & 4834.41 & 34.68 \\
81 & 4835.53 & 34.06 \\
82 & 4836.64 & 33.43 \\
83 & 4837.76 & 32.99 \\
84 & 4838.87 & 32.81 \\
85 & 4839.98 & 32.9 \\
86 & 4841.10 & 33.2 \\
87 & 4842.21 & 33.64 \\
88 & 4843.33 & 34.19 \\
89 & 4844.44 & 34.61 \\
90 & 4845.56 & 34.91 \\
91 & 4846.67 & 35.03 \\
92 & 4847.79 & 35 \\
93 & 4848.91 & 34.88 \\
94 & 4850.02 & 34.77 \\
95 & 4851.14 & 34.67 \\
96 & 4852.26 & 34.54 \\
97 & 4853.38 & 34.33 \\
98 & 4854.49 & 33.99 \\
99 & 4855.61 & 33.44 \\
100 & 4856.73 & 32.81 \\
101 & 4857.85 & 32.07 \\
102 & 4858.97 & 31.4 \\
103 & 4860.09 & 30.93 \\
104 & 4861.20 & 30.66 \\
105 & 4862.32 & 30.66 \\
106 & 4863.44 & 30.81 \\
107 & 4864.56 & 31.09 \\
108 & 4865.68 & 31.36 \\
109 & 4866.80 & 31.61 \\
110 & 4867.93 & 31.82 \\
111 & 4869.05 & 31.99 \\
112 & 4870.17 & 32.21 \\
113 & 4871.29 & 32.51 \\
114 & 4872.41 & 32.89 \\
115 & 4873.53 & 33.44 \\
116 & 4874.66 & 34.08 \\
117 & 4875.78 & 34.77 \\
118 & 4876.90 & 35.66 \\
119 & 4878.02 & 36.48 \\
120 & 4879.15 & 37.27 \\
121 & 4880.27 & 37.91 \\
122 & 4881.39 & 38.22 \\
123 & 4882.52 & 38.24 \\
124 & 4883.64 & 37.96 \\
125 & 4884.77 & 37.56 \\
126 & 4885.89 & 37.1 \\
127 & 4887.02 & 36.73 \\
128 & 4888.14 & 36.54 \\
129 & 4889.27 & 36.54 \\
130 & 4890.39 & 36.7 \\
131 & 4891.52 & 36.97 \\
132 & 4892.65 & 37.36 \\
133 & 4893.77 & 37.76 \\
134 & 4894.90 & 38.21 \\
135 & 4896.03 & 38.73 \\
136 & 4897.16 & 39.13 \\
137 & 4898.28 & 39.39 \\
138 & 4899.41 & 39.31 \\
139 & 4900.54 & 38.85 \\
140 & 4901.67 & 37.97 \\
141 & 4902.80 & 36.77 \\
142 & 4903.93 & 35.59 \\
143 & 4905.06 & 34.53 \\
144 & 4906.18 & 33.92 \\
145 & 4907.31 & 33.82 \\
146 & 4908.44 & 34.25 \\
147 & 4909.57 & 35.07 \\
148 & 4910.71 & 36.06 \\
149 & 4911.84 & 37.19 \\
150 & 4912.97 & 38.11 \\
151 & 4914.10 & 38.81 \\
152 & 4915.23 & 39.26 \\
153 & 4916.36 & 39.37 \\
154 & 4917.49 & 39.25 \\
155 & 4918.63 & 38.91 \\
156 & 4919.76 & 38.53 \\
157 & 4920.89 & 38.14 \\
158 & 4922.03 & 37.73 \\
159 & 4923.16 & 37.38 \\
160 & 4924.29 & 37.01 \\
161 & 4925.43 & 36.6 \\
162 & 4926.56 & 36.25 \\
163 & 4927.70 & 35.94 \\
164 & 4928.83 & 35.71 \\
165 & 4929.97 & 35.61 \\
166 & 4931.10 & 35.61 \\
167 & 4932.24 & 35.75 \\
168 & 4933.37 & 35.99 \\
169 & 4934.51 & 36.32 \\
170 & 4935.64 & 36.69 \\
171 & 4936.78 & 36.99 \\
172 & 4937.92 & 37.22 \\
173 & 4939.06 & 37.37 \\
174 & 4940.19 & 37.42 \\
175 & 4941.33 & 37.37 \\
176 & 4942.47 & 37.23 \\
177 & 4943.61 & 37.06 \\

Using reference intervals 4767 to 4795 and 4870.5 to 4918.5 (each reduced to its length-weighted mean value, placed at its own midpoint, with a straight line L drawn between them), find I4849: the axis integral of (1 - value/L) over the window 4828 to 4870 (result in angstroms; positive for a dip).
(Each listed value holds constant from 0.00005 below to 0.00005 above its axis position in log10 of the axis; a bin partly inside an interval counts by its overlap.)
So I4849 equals 4.5 angstroms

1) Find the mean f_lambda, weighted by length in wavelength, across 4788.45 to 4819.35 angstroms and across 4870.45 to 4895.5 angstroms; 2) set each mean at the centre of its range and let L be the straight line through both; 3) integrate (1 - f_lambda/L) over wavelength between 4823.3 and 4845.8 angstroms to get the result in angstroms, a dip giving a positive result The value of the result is 1.1 angstroms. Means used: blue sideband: 36.8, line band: 34.8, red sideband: 36.4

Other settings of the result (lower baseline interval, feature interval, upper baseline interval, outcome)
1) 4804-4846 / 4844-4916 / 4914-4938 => 2.24 angstroms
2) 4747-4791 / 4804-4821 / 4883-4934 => 0.81 angstroms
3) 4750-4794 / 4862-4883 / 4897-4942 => 2.00 angstroms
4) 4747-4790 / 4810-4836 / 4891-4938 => 1.05 angstroms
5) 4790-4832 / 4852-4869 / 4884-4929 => 2.26 angstroms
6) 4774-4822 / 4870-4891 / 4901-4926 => 0.59 angstroms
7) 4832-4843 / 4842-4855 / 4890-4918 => -0.07 angstroms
